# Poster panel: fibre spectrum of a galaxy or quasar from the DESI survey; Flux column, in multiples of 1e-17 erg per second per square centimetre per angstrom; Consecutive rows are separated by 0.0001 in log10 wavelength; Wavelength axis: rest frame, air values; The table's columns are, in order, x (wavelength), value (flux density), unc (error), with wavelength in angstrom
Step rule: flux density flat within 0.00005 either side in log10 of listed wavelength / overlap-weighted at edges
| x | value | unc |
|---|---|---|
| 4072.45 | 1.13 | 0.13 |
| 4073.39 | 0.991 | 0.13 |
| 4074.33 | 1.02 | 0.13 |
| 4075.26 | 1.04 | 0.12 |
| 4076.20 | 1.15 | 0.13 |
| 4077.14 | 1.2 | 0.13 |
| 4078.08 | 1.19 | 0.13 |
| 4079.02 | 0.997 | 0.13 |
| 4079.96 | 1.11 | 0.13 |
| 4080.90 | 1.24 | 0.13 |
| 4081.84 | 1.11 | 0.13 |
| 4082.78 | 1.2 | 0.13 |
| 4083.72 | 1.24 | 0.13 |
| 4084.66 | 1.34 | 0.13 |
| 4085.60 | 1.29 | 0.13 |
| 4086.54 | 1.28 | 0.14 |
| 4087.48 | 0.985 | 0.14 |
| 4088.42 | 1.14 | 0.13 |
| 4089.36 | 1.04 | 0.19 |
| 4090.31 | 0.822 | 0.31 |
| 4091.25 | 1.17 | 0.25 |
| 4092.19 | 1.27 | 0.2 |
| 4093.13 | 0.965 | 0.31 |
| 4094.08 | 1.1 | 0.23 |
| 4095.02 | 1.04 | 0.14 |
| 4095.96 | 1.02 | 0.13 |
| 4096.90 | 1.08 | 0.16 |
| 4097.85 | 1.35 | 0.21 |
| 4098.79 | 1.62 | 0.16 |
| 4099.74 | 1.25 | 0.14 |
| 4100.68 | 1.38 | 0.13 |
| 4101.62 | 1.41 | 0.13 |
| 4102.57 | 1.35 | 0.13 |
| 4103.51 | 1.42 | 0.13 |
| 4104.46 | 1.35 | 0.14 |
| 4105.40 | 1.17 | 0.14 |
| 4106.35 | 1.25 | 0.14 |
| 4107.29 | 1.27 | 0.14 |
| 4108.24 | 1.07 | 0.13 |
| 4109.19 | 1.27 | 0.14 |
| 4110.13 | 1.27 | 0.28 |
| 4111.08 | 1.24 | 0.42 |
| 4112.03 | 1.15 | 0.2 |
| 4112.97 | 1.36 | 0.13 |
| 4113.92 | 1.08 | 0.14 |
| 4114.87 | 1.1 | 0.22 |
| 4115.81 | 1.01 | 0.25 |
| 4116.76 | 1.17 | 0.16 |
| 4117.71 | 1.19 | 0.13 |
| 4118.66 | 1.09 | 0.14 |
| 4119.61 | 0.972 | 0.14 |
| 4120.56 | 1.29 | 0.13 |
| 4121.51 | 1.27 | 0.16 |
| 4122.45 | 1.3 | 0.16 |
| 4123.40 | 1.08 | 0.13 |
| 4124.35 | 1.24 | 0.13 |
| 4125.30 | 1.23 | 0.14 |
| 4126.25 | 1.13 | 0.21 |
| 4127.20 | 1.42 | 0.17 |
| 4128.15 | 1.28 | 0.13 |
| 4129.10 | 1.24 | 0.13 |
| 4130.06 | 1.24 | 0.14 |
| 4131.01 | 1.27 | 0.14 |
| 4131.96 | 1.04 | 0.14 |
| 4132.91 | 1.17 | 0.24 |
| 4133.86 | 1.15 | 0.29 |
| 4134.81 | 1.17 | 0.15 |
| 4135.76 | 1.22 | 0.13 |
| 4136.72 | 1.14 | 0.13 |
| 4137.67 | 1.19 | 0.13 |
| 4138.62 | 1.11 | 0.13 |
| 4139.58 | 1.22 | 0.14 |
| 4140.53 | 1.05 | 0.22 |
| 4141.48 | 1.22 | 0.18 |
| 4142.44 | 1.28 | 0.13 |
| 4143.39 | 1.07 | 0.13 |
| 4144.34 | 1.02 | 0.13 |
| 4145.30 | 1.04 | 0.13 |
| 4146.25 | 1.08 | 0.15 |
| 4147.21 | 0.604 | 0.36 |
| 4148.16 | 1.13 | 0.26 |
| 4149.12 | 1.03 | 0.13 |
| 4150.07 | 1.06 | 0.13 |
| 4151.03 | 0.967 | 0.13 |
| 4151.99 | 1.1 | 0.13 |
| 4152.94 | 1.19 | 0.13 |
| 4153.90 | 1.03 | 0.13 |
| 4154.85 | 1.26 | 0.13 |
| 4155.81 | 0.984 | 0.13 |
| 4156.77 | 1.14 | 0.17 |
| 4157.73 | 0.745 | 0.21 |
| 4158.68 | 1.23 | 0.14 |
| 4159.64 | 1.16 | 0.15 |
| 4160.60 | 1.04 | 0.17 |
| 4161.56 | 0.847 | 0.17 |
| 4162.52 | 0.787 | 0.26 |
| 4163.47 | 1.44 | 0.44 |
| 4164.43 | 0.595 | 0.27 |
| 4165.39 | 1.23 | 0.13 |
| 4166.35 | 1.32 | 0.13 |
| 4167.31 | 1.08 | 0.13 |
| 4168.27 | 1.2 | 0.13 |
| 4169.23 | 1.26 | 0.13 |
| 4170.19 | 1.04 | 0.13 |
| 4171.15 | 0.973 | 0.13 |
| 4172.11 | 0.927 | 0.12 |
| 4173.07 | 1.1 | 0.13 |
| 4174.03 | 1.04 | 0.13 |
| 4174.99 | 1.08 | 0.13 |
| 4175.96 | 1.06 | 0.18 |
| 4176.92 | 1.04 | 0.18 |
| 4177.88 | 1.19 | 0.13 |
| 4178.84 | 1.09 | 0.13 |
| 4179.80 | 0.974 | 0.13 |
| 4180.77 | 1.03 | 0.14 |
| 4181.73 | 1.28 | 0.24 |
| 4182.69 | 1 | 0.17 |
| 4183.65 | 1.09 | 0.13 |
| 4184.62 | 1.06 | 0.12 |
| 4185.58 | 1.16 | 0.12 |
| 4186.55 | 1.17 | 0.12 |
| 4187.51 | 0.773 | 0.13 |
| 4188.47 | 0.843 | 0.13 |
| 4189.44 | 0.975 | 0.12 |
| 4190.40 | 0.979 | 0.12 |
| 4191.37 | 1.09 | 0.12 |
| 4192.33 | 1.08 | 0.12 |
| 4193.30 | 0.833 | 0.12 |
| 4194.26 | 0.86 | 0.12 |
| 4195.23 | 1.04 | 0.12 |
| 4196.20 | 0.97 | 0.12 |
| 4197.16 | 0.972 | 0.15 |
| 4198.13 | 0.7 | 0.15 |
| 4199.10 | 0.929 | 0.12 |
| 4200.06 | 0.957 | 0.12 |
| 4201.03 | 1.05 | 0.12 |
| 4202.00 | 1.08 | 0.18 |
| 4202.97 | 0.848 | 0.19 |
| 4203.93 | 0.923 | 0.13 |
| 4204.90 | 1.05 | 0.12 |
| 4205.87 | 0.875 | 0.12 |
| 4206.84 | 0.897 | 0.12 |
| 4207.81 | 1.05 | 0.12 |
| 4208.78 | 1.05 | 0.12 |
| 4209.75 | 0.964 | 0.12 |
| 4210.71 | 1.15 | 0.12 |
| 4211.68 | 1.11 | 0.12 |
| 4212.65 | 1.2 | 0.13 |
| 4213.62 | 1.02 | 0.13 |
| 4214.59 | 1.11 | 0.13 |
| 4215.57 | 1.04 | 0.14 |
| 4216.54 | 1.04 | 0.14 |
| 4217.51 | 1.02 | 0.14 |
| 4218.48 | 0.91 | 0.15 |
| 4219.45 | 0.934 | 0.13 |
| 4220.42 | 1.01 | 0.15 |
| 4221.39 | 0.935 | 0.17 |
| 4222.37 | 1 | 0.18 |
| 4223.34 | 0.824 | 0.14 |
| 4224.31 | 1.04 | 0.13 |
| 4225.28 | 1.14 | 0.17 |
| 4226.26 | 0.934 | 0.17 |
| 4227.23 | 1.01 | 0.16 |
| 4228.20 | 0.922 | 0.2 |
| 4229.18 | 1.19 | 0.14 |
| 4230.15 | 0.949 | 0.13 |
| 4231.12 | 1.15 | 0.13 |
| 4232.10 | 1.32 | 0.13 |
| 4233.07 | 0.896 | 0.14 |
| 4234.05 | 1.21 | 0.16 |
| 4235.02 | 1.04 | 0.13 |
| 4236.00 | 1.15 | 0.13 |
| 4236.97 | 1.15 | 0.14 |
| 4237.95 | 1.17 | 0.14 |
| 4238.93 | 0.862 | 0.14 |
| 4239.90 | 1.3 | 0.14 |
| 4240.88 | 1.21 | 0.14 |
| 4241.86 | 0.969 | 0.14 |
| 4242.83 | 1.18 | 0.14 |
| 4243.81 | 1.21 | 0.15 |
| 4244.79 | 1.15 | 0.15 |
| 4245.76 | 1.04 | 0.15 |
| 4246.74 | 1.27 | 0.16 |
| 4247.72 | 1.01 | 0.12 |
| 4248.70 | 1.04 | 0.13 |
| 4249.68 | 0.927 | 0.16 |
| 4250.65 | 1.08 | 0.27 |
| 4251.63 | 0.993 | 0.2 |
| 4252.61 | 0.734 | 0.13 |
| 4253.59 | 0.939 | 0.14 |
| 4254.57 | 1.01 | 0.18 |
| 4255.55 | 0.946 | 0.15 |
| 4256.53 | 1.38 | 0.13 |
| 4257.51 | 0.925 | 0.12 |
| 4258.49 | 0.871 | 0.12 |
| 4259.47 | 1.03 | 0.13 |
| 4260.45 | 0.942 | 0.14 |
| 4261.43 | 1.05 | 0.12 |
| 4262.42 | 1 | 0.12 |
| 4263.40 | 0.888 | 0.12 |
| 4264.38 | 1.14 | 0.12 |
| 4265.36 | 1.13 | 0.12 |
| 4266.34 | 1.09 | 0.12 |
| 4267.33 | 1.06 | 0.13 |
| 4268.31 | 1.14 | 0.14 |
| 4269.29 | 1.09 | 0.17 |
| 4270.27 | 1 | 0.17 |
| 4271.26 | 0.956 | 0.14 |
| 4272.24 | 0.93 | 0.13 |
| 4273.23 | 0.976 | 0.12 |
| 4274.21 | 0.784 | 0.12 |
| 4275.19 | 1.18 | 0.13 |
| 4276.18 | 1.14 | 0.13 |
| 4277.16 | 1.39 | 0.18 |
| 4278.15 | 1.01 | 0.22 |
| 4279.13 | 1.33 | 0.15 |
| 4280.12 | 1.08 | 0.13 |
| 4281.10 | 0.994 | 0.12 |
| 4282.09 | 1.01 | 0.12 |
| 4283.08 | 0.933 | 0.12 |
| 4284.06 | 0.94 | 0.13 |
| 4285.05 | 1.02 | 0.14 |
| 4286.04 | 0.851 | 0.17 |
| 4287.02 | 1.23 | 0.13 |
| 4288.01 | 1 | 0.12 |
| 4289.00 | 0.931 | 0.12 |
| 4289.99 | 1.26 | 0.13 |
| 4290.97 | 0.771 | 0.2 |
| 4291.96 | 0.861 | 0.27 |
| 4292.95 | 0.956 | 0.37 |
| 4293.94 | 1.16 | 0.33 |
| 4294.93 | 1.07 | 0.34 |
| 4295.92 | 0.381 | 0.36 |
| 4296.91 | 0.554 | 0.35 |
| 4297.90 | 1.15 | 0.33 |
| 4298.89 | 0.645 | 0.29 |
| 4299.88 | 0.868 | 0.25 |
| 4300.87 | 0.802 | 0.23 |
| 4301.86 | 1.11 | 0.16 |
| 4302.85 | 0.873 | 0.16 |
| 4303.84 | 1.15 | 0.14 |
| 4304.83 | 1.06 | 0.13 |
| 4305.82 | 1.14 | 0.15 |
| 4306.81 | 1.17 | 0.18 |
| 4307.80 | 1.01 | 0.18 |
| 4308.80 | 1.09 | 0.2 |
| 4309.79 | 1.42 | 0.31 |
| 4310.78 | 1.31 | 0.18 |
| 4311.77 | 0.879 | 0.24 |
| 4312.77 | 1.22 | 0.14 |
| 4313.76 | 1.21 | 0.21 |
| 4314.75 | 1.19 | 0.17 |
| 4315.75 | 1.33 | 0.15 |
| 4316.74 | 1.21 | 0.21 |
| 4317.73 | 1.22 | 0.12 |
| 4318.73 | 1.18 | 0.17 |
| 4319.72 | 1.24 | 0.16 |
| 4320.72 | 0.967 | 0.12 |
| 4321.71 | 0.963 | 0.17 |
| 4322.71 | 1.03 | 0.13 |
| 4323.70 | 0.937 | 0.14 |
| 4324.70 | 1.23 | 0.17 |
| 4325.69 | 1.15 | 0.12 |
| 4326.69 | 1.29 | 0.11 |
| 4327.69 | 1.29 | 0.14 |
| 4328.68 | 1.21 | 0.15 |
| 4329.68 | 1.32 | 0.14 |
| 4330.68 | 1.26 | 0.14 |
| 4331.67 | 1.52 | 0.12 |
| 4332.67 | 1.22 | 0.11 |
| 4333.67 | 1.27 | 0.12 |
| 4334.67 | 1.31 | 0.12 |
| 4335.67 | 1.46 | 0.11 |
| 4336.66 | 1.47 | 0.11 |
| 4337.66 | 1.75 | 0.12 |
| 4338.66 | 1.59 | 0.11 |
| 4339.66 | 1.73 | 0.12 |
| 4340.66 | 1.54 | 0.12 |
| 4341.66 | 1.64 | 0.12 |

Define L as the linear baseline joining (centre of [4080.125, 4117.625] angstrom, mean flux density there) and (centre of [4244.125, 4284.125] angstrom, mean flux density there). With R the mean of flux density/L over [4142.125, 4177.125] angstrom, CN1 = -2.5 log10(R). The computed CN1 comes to 0.082 mag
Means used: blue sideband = 1.2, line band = 1.06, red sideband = 1.04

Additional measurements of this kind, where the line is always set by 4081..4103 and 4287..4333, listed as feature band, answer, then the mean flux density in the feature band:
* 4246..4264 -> 0.112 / 1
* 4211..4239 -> 0.079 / 1.05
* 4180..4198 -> 0.143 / 1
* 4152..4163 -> 0.118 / 1.04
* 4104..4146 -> -0.005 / 1.18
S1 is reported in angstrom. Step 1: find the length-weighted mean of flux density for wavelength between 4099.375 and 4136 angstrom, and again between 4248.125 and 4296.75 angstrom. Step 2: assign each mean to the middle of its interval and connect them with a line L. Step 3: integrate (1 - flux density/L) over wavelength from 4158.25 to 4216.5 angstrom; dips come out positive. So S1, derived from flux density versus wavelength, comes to 4.8 angstrom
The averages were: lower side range 1.22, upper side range 1.01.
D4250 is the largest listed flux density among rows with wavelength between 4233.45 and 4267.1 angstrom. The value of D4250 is 1.38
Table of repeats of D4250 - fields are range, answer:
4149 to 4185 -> 1.44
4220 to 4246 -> 1.32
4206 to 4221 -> 1.2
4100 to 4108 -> 1.42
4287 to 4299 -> 1.26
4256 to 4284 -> 1.39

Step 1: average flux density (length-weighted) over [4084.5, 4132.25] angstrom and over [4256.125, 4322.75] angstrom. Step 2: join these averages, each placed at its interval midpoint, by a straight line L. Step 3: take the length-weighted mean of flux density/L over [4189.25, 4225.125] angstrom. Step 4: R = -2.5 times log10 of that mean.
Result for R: 0.13 mag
